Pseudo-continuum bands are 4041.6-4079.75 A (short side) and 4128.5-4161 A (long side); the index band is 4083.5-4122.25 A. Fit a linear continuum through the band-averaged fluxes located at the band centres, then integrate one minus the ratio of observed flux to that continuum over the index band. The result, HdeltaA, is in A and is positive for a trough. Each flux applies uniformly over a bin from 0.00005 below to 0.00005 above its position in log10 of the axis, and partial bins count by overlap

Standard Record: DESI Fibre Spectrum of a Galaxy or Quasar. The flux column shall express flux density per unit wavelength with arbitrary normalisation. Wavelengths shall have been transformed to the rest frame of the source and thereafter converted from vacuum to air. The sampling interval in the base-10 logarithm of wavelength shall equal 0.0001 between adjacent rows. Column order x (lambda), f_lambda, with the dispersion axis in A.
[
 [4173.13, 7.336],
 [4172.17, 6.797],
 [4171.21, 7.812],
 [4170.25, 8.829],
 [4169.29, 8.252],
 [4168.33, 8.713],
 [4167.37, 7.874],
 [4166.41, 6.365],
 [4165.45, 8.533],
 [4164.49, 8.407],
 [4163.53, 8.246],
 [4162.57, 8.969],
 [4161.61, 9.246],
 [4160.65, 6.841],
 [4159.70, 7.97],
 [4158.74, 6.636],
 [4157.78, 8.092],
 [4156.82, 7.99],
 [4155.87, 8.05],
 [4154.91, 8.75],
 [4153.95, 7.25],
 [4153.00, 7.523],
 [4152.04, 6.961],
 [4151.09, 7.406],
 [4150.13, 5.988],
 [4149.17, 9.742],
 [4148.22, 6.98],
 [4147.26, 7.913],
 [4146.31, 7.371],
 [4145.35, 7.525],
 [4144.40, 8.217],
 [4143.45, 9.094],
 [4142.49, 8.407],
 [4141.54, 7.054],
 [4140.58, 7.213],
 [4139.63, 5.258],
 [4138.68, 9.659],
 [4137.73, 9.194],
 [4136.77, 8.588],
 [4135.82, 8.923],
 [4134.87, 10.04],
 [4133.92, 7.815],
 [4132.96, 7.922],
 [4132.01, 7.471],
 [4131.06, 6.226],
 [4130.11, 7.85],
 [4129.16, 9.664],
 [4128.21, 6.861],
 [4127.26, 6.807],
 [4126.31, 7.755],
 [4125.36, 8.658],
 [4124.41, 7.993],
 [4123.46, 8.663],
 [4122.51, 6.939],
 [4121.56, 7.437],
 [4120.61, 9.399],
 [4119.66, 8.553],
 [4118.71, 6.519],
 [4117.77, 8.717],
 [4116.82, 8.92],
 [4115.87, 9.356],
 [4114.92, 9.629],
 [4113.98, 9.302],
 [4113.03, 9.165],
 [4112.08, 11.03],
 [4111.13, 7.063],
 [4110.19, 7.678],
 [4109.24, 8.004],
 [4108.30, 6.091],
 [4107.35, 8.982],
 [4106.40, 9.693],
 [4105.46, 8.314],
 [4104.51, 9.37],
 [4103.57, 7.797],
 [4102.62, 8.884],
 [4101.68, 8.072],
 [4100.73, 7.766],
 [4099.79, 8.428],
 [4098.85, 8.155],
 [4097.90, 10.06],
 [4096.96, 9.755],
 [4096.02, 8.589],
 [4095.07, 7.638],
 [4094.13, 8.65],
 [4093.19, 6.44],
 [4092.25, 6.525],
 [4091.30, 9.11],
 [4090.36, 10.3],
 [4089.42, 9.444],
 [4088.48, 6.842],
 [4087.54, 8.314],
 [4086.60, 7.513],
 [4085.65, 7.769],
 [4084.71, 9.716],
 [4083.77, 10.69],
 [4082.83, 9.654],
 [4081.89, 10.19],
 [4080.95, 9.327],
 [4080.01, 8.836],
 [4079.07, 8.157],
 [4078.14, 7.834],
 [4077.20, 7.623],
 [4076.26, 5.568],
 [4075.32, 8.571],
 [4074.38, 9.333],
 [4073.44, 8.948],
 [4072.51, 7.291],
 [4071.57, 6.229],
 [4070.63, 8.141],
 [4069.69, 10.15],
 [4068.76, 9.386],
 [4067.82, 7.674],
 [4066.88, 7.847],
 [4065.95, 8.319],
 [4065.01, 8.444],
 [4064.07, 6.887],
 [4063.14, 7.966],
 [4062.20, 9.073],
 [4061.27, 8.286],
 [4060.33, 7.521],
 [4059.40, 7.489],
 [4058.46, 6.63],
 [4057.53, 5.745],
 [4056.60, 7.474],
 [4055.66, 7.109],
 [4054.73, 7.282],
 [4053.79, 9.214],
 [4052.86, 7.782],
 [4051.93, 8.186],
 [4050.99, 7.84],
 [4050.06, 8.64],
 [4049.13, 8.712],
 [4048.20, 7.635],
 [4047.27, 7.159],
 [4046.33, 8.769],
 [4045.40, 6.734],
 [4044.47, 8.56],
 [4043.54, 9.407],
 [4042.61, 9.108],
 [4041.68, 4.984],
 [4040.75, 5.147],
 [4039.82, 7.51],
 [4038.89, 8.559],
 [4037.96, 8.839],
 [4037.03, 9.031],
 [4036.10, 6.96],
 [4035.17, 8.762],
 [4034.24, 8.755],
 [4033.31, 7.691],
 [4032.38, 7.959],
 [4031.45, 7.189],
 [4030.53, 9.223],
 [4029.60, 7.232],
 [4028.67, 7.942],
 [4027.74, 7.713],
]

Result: -3.0 A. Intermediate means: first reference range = 7.93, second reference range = 7.87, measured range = 8.51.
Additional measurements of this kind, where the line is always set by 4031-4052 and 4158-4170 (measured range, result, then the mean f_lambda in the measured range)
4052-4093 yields -1.2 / 8.18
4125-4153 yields 0.4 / 7.87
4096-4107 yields -1.1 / 8.75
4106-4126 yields -1.2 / 8.45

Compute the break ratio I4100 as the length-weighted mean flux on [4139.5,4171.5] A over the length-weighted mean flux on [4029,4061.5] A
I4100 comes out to 1.00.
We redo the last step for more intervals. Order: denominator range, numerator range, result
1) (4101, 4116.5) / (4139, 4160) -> 0.88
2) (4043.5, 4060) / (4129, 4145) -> 1.05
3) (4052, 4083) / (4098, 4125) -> 1.05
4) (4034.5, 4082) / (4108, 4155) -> 1.01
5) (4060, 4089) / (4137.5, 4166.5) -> 0.94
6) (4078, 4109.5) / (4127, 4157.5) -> 0.92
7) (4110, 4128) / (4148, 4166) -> 0.94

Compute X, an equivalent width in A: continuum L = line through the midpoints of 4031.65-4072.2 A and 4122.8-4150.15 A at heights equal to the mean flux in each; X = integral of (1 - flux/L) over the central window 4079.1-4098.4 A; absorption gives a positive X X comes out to -2.0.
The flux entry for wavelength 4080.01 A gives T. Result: 8.836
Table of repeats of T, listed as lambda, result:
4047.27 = 7.159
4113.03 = 9.165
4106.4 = 9.693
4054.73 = 7.282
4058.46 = 6.63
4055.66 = 7.109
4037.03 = 9.031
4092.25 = 6.525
